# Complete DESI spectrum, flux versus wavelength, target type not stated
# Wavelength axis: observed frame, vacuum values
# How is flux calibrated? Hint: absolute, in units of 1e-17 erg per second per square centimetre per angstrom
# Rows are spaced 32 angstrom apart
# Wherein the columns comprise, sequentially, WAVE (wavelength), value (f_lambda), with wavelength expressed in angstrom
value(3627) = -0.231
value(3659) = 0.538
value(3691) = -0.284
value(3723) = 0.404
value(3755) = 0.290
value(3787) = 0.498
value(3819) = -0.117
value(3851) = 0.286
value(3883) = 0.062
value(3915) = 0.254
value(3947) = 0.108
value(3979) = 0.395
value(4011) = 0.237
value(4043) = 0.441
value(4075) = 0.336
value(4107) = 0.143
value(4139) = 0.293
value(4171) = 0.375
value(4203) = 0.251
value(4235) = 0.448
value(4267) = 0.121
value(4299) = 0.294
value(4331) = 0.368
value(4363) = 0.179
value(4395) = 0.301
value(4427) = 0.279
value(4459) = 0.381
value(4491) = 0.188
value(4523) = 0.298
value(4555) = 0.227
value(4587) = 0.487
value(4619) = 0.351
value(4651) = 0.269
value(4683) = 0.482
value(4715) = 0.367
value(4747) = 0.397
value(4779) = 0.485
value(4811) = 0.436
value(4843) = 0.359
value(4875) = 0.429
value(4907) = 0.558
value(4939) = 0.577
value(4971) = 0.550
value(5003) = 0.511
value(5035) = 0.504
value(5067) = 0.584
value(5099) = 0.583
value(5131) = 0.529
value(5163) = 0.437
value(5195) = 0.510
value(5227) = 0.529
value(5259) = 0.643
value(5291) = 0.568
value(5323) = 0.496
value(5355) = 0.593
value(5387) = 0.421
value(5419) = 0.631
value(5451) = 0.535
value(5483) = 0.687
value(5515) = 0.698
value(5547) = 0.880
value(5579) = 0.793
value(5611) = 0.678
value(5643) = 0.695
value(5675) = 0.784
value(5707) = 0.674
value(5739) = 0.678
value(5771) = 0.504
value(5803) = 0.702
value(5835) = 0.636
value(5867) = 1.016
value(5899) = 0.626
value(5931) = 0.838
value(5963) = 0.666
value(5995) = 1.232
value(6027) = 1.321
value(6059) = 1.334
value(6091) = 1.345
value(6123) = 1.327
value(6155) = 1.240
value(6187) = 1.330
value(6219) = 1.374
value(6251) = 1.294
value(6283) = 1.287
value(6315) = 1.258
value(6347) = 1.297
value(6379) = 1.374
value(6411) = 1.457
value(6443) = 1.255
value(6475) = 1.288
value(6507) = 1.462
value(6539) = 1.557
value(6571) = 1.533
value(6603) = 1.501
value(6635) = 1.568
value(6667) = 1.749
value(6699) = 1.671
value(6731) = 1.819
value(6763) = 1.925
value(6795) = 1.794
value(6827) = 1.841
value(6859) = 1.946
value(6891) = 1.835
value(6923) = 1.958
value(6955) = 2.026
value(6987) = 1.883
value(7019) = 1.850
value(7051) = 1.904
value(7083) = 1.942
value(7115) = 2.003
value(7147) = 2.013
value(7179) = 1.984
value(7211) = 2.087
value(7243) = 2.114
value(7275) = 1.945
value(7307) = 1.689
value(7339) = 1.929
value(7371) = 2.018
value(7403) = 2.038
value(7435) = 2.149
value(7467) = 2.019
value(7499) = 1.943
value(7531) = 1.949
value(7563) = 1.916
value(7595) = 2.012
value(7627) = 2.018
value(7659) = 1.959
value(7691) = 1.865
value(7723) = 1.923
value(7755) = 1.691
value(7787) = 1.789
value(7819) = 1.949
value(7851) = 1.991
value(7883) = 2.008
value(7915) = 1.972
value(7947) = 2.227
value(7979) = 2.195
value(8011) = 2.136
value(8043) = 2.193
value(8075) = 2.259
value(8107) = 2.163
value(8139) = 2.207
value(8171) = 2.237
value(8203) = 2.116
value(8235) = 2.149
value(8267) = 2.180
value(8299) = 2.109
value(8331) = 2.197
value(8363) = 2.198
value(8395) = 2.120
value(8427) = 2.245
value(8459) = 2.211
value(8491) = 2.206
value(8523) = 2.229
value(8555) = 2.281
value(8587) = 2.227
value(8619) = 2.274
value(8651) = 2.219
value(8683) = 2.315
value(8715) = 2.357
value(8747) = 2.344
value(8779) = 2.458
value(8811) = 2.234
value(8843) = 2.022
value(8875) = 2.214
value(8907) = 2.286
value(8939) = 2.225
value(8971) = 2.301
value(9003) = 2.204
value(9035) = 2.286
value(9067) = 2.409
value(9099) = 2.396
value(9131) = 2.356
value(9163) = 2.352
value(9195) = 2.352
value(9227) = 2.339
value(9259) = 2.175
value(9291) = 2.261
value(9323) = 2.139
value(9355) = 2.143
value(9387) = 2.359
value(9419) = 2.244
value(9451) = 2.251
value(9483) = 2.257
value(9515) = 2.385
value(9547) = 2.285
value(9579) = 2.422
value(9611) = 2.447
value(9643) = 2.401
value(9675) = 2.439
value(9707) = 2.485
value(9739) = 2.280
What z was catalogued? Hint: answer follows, 0.50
